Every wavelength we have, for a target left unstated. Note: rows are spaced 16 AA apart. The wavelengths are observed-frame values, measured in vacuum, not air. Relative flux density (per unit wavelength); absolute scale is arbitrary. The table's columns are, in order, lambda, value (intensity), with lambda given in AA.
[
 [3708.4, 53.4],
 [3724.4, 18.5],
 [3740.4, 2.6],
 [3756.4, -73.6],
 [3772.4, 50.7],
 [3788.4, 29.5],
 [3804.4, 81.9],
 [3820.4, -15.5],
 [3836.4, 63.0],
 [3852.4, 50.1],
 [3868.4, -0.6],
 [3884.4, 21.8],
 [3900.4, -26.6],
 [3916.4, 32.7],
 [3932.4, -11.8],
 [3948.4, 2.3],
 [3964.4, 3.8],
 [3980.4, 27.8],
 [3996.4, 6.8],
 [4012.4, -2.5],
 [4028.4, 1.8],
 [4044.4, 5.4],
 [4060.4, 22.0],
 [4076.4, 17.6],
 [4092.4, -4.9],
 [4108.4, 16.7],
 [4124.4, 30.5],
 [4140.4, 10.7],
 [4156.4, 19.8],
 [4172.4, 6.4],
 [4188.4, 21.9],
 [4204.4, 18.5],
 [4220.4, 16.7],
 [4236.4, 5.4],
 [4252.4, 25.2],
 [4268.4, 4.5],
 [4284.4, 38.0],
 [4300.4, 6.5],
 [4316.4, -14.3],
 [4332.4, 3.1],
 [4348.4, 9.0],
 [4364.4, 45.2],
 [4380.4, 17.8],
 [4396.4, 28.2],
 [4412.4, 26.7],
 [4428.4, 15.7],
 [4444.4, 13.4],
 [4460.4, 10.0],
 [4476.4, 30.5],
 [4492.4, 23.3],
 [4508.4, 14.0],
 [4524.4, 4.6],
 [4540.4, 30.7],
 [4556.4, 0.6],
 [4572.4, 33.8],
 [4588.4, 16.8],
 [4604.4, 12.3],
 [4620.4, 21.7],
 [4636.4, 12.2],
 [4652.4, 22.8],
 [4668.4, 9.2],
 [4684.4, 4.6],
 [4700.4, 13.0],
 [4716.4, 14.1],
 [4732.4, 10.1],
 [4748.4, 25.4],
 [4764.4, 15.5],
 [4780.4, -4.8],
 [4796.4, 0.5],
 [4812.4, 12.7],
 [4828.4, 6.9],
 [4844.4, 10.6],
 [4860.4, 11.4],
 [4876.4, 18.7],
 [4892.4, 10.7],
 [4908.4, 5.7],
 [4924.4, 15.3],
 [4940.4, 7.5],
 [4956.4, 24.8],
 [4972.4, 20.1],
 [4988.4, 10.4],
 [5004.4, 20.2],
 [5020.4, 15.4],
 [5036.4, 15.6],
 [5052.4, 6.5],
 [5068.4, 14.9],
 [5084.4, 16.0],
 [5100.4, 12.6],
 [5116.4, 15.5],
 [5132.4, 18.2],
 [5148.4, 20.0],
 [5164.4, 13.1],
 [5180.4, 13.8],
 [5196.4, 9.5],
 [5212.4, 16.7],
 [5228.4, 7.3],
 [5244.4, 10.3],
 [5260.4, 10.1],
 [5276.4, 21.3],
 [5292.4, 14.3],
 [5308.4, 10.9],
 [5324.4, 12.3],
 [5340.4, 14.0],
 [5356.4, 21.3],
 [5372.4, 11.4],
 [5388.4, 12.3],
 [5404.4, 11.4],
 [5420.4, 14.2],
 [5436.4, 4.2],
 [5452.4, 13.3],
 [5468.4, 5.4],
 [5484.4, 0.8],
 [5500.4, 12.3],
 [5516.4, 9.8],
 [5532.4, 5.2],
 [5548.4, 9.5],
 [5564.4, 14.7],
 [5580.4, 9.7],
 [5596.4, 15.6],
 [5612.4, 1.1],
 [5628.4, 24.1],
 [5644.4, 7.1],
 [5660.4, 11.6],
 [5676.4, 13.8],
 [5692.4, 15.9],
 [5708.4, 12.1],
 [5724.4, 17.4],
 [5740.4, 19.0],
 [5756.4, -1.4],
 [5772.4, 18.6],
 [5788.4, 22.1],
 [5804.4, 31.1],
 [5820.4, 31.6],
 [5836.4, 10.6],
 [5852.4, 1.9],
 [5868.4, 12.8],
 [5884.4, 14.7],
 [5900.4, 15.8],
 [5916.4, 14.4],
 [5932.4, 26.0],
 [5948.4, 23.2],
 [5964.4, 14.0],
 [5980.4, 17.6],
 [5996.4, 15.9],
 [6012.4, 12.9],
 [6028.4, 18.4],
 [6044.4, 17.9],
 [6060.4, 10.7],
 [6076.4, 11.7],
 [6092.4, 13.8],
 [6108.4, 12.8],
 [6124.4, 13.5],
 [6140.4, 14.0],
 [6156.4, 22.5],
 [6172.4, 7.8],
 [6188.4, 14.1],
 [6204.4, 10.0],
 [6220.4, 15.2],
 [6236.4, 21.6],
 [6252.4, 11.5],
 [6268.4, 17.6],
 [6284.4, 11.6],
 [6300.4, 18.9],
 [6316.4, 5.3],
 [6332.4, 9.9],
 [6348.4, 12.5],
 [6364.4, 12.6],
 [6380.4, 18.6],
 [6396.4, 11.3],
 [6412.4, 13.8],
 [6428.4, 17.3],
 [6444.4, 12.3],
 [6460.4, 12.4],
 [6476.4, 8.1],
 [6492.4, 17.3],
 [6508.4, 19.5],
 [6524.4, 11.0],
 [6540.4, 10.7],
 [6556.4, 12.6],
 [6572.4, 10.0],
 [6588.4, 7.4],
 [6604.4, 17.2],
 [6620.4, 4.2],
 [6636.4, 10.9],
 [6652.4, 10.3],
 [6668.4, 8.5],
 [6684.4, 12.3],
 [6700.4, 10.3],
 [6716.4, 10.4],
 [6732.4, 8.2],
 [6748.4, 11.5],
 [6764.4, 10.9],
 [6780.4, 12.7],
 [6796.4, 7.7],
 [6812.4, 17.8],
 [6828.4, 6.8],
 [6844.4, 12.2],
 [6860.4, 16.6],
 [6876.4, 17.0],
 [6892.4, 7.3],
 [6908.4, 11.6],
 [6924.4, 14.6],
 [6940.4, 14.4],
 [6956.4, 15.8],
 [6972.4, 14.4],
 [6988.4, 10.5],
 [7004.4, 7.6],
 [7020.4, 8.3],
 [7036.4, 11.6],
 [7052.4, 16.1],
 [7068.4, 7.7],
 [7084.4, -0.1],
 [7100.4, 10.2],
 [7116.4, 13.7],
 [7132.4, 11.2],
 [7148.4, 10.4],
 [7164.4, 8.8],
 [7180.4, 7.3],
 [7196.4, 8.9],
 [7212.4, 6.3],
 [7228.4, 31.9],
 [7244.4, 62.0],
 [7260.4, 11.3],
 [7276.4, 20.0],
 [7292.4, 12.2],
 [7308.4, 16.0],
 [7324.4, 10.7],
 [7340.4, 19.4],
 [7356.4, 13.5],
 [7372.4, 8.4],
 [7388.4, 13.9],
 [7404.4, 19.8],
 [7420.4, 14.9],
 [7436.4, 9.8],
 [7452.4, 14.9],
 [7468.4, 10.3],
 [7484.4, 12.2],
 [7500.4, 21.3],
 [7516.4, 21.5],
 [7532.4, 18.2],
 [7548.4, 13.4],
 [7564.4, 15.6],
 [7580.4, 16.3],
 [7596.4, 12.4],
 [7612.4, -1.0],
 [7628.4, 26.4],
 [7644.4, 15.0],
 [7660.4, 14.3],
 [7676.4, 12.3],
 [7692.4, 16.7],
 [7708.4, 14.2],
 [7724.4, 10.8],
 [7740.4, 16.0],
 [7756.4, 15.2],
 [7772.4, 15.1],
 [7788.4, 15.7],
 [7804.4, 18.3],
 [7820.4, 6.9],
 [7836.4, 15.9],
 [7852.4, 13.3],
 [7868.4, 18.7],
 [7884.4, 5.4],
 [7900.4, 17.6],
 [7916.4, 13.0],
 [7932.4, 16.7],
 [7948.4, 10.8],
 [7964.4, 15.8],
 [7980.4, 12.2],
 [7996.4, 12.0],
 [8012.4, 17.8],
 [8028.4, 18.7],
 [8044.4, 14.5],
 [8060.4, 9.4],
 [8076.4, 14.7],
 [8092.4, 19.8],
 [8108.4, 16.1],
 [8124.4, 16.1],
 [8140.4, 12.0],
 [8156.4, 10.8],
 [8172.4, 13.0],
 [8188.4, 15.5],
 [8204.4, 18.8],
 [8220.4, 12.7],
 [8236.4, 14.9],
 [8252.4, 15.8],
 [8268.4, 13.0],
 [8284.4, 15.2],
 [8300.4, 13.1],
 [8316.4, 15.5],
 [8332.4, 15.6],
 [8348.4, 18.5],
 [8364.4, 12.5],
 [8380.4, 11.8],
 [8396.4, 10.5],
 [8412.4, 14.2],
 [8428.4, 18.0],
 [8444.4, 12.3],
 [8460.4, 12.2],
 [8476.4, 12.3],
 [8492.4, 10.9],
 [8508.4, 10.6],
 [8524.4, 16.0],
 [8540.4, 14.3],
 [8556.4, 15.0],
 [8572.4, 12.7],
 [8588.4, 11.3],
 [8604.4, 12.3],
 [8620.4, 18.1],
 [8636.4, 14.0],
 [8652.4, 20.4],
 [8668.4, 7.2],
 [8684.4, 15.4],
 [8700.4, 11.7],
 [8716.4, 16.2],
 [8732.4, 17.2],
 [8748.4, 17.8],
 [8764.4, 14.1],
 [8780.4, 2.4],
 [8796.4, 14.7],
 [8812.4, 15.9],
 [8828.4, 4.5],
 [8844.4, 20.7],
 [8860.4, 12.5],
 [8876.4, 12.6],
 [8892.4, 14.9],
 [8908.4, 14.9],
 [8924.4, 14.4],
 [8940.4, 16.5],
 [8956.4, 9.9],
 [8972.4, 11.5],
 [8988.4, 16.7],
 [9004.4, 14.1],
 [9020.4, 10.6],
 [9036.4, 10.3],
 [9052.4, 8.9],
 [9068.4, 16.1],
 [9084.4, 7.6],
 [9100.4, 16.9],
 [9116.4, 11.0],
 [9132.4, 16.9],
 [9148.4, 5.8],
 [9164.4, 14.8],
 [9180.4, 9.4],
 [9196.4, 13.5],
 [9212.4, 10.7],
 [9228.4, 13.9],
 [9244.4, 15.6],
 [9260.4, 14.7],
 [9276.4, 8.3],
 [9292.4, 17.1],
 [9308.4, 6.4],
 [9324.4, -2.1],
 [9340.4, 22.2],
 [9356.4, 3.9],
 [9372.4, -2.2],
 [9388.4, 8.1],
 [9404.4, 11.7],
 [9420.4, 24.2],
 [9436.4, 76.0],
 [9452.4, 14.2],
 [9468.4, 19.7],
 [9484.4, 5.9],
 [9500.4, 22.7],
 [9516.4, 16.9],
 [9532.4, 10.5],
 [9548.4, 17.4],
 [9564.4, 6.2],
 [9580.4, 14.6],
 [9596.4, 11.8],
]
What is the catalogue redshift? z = 0.941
